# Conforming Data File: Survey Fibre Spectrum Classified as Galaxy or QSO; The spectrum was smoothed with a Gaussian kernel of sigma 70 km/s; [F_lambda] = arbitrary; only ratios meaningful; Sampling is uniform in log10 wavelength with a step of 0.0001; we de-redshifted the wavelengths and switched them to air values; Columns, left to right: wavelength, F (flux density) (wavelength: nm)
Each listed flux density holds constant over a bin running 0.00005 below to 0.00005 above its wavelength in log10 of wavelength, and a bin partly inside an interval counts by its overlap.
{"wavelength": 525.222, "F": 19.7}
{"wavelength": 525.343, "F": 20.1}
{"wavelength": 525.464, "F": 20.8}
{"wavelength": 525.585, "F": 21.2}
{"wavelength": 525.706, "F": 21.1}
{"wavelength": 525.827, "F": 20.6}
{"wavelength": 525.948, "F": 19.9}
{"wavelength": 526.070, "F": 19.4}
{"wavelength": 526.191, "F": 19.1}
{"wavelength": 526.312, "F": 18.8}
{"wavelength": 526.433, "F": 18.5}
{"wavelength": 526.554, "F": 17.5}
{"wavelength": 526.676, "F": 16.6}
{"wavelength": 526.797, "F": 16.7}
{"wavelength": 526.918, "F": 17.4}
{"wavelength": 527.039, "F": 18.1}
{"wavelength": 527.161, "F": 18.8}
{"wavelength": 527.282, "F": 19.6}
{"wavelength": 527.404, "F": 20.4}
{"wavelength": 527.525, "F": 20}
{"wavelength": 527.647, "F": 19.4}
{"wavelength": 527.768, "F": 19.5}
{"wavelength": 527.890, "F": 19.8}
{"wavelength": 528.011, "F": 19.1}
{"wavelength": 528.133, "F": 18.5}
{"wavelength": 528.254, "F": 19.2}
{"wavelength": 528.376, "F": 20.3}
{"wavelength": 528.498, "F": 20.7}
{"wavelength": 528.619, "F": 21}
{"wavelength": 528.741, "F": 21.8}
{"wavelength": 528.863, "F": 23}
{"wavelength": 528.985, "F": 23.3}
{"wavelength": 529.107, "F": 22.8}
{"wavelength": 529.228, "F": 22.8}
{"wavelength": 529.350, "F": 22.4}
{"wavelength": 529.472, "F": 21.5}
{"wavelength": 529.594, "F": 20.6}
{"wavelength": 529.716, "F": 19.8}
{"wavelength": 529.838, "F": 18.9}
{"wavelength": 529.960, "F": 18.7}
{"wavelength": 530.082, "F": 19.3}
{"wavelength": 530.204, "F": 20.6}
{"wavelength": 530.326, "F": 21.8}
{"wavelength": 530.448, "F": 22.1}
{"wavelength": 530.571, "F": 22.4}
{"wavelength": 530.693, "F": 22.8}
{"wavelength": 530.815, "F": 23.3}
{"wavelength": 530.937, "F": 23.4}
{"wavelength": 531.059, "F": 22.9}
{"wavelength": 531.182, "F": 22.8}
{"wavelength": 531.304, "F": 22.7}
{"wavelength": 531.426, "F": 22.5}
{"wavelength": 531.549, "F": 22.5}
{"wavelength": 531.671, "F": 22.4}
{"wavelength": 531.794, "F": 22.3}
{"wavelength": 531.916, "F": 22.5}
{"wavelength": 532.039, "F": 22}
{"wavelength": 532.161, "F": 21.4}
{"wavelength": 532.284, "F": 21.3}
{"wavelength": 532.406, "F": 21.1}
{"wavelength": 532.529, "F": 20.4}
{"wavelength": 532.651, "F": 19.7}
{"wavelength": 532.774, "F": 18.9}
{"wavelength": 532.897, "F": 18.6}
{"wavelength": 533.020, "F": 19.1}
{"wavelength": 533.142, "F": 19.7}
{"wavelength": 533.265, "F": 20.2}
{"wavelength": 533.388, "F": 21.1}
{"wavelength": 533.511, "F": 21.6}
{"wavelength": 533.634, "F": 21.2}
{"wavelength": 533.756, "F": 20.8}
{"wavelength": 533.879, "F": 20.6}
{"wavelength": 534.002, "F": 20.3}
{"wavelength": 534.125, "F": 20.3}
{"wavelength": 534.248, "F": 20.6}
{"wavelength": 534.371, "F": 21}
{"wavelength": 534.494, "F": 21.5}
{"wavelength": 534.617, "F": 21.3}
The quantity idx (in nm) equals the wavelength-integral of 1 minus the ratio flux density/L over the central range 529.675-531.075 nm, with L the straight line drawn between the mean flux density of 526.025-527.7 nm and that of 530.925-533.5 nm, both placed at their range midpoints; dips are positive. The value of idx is -0.07 nm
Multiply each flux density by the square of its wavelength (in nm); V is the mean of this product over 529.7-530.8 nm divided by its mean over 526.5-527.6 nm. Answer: 1.15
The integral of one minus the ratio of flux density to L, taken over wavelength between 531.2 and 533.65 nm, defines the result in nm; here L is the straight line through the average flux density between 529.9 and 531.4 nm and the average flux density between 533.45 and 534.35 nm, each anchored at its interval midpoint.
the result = 0.03 nm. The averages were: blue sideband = 21.9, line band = 21.1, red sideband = 20.8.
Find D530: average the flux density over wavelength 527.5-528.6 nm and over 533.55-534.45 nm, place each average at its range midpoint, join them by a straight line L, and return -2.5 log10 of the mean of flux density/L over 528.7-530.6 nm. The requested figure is -0.073 mag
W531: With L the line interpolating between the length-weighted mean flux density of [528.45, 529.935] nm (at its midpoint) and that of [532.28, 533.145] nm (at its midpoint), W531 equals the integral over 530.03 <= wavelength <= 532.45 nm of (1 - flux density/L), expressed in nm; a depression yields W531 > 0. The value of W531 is -0.19 nm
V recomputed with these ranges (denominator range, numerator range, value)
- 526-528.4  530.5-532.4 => 1.21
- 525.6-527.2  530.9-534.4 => 1.16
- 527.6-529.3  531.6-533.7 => 1.01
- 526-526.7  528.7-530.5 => 1.17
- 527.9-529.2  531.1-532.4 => 1.07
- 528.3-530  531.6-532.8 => 1.01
